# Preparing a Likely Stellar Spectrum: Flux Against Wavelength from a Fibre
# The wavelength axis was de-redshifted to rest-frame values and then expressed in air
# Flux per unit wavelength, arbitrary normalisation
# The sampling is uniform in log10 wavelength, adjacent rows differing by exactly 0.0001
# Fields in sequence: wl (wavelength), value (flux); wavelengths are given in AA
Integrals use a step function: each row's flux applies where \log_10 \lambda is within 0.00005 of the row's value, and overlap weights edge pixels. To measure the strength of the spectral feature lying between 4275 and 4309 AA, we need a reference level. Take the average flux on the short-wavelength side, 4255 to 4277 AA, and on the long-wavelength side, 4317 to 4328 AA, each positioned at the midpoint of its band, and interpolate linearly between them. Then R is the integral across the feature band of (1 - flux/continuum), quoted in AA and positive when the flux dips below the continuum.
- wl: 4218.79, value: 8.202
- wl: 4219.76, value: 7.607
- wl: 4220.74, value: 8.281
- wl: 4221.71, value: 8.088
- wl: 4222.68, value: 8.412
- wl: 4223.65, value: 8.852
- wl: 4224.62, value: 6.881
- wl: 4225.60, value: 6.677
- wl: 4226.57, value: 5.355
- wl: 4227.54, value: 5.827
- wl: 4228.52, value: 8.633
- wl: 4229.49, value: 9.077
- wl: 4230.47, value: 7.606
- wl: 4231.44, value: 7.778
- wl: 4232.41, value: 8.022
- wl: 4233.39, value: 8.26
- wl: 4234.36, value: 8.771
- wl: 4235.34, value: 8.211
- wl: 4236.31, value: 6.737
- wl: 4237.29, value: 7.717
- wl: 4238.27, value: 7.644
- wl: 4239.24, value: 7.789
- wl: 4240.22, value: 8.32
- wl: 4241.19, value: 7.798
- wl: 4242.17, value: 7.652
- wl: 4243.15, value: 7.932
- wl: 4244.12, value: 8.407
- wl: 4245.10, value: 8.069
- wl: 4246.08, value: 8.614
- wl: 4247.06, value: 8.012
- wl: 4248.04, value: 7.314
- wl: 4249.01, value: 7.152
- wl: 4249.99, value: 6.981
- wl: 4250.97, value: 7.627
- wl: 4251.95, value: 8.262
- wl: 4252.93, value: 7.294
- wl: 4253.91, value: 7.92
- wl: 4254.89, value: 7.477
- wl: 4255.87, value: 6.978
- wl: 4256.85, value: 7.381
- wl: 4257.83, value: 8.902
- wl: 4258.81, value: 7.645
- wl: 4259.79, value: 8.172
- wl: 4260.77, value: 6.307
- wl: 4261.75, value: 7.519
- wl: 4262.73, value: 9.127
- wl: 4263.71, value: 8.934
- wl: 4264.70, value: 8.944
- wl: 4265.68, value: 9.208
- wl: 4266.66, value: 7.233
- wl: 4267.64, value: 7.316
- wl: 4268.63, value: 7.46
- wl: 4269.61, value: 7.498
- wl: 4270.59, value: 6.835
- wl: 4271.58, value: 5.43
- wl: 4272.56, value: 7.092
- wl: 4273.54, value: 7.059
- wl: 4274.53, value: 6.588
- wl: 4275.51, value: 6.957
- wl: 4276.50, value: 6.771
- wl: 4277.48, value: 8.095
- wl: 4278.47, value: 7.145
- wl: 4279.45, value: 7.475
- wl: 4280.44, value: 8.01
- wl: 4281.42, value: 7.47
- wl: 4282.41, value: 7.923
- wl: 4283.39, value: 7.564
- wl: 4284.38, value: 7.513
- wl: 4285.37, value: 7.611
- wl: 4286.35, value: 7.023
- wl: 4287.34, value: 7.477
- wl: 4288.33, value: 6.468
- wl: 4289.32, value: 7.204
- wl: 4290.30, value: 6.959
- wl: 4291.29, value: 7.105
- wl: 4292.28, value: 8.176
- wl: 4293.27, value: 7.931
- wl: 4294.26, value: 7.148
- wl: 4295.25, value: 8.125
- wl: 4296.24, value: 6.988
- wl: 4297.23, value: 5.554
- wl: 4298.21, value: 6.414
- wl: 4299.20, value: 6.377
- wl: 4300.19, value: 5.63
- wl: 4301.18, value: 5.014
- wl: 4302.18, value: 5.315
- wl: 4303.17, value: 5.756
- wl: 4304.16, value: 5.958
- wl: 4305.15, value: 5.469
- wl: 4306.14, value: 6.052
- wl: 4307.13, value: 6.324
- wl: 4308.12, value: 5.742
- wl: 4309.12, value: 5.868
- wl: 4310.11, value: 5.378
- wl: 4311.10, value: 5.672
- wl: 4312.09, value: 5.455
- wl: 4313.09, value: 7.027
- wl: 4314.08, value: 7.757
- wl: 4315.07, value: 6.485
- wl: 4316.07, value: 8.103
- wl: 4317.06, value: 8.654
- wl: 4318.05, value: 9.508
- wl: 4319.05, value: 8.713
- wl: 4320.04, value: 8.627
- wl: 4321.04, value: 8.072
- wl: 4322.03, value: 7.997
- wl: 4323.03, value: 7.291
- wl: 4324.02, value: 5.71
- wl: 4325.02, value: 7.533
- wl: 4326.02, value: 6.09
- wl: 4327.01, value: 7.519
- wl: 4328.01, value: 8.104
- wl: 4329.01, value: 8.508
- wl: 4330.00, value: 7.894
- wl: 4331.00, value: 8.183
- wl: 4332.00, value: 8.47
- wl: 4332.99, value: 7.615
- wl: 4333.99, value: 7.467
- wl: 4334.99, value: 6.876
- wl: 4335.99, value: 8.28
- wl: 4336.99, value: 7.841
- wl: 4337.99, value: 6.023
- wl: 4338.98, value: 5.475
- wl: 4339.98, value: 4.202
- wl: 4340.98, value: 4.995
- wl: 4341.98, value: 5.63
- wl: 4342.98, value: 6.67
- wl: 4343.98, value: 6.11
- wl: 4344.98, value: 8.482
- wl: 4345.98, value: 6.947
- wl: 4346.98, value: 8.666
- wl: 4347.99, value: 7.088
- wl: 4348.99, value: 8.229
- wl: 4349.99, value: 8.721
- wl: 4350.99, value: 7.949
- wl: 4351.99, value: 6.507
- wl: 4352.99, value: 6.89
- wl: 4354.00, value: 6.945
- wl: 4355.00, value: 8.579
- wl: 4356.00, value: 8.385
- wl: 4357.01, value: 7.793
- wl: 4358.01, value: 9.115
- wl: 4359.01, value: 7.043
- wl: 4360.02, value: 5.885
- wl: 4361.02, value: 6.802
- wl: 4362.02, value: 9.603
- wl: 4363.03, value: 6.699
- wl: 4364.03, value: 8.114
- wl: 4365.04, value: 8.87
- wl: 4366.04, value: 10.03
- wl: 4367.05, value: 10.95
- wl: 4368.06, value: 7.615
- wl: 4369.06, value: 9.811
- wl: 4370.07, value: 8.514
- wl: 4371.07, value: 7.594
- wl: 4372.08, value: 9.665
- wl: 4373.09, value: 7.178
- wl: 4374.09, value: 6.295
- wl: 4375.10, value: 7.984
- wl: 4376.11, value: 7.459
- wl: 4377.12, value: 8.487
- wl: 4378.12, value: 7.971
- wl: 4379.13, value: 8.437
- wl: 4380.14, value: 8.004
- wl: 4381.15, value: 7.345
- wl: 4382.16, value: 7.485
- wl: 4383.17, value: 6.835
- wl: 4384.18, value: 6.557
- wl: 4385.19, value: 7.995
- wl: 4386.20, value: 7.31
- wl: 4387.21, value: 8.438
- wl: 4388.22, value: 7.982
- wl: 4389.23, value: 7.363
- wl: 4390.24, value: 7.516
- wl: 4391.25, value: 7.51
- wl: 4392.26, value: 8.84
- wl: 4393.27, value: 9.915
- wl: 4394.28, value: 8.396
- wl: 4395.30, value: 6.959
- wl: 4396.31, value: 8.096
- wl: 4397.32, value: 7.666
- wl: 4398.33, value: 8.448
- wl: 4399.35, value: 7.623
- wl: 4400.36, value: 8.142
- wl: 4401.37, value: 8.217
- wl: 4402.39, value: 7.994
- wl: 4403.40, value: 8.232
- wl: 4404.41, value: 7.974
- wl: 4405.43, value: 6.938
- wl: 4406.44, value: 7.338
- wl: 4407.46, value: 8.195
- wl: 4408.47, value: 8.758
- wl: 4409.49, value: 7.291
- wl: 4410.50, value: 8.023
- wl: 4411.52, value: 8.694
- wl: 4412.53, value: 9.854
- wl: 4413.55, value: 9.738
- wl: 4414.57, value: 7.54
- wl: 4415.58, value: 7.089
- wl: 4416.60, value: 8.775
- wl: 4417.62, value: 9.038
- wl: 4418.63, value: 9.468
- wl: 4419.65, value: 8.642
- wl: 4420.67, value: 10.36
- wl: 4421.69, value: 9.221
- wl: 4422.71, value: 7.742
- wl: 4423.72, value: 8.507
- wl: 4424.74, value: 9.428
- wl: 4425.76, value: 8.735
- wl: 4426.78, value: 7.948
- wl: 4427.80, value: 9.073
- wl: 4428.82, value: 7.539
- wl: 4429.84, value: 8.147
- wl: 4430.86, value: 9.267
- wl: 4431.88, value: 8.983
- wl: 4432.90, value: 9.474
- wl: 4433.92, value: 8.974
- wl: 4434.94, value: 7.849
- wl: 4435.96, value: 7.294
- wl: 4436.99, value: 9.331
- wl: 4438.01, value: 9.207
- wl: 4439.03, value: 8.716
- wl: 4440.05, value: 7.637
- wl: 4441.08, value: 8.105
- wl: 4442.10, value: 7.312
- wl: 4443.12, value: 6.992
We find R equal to 3.5 AA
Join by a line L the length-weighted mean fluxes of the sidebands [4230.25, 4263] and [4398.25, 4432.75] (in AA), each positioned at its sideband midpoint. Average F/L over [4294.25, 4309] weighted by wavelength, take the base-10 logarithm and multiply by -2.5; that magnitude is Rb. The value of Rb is 0.30 mag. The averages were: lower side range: 7.8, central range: 6.08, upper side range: 8.45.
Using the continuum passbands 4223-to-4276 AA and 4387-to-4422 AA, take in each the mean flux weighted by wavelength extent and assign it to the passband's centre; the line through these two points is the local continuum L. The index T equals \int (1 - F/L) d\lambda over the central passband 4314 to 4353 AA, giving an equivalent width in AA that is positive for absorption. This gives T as 2.9 AA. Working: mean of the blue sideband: 7.66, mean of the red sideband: 8.29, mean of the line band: 7.4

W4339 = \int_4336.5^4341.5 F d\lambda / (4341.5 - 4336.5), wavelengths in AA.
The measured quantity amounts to 5.71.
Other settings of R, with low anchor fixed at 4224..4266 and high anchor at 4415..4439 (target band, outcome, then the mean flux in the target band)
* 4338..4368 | 3.09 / 7.48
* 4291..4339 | 6.60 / 7.02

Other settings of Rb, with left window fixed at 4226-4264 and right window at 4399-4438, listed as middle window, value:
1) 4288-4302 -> 0.18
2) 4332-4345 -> 0.23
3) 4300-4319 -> 0.24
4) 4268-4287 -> 0.09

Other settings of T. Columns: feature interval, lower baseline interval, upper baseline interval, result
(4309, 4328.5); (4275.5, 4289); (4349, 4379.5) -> 1.0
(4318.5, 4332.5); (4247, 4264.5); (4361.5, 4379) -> 0.6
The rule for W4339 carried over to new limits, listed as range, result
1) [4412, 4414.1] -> 9.73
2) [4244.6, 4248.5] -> 7.99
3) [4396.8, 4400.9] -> 7.98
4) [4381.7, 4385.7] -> 7.21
